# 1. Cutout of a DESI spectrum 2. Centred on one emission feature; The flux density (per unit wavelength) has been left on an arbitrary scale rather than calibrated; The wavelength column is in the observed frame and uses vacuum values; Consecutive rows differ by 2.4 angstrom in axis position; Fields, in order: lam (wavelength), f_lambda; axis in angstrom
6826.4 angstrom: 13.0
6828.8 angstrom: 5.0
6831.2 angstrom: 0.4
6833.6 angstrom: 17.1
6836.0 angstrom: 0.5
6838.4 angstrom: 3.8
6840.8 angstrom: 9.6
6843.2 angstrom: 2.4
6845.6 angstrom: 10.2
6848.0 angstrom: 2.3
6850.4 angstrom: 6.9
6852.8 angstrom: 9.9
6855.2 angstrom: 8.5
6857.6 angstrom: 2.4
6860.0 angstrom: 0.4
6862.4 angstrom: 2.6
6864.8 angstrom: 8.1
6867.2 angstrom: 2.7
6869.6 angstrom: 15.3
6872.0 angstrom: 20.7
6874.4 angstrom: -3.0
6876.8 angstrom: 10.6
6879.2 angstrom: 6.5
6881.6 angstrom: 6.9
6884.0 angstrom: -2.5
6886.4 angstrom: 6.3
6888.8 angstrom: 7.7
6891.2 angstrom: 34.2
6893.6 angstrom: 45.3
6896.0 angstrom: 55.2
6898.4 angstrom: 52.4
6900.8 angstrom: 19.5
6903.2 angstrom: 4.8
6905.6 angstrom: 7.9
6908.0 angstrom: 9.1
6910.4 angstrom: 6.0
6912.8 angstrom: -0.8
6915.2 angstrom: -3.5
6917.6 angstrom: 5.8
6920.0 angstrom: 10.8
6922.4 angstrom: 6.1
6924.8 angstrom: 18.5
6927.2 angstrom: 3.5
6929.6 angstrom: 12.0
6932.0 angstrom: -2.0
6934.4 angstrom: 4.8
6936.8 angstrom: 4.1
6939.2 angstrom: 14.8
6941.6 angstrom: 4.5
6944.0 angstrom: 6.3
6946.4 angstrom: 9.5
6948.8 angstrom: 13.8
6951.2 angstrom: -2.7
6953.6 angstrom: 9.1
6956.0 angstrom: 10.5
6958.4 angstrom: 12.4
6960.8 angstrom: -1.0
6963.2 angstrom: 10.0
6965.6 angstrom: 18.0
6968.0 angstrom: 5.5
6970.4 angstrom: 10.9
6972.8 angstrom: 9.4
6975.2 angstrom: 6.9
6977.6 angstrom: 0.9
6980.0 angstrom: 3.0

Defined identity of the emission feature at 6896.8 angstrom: [O II] 3727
